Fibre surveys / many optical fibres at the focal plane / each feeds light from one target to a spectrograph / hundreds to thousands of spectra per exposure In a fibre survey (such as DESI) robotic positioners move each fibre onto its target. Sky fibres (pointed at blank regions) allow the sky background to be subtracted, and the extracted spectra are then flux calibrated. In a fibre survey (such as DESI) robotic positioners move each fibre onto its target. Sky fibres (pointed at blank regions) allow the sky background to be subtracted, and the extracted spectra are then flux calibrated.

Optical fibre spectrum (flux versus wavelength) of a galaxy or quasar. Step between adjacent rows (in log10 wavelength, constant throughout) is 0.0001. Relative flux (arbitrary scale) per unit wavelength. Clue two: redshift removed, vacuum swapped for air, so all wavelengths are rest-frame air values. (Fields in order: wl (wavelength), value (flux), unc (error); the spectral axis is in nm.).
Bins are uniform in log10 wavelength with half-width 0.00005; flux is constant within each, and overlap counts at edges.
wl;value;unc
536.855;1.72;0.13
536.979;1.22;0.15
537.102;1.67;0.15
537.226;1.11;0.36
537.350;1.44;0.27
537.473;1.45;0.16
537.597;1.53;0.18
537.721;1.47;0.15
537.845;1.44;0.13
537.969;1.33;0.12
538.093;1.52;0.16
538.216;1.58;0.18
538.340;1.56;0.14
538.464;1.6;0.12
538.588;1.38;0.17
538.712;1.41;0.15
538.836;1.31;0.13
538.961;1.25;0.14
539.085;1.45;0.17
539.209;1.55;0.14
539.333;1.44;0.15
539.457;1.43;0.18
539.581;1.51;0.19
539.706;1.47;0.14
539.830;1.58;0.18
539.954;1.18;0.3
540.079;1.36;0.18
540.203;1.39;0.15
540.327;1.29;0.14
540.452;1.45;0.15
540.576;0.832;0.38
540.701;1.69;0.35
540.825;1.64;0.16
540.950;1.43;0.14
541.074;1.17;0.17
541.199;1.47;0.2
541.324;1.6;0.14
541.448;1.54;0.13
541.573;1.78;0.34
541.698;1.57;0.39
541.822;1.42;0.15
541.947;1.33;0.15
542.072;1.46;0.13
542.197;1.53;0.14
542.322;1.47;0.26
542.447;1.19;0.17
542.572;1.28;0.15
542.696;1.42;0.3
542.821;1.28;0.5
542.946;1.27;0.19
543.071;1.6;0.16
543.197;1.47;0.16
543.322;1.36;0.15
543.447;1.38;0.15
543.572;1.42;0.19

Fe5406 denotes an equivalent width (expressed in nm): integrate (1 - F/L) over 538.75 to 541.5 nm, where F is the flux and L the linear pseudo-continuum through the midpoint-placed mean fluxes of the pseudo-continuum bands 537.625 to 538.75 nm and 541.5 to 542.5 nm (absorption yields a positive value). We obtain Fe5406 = 0.122 nm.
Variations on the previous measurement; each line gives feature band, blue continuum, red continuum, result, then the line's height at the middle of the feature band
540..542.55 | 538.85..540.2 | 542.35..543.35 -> -0.07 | 1.39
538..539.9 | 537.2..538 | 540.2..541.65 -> -0.06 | 1.42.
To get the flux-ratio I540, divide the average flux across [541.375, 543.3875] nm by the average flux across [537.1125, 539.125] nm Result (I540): 1.00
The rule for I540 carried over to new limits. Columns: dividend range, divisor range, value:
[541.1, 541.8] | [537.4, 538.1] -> 1.08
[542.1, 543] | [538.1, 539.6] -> 0.93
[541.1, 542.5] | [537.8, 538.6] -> 0.99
